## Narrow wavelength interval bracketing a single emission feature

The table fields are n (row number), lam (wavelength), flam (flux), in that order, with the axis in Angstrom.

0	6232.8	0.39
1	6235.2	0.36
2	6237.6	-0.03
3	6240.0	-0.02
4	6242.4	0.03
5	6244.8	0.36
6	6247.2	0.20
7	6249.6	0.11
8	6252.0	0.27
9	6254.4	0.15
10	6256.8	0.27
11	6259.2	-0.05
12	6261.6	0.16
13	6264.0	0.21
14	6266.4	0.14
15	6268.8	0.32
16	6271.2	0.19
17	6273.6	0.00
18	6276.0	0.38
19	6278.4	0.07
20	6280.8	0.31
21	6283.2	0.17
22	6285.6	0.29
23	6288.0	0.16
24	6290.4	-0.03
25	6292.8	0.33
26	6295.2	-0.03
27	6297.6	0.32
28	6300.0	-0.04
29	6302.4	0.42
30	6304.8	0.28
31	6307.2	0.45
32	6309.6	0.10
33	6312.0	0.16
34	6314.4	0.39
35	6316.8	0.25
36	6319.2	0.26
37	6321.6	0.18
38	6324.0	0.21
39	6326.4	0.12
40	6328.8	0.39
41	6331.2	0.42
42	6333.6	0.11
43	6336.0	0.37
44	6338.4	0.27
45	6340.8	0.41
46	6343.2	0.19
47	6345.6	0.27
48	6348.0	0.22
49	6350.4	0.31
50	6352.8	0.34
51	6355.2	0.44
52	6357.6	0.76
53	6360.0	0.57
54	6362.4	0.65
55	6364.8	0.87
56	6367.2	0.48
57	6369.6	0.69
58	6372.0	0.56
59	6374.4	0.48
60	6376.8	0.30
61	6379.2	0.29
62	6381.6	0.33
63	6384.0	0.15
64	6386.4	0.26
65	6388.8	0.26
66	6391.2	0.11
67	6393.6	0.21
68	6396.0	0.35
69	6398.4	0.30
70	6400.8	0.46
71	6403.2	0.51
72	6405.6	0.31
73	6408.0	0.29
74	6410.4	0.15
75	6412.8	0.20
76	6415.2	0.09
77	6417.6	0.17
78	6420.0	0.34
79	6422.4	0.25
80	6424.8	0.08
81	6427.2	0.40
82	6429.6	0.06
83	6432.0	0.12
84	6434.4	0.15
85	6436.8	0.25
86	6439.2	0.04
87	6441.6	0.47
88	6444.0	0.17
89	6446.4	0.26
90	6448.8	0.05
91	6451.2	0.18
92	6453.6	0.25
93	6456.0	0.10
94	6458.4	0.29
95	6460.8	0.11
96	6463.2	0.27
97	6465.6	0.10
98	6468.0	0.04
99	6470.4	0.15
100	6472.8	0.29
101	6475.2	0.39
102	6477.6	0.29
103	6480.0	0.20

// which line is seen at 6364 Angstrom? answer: C III] 1909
